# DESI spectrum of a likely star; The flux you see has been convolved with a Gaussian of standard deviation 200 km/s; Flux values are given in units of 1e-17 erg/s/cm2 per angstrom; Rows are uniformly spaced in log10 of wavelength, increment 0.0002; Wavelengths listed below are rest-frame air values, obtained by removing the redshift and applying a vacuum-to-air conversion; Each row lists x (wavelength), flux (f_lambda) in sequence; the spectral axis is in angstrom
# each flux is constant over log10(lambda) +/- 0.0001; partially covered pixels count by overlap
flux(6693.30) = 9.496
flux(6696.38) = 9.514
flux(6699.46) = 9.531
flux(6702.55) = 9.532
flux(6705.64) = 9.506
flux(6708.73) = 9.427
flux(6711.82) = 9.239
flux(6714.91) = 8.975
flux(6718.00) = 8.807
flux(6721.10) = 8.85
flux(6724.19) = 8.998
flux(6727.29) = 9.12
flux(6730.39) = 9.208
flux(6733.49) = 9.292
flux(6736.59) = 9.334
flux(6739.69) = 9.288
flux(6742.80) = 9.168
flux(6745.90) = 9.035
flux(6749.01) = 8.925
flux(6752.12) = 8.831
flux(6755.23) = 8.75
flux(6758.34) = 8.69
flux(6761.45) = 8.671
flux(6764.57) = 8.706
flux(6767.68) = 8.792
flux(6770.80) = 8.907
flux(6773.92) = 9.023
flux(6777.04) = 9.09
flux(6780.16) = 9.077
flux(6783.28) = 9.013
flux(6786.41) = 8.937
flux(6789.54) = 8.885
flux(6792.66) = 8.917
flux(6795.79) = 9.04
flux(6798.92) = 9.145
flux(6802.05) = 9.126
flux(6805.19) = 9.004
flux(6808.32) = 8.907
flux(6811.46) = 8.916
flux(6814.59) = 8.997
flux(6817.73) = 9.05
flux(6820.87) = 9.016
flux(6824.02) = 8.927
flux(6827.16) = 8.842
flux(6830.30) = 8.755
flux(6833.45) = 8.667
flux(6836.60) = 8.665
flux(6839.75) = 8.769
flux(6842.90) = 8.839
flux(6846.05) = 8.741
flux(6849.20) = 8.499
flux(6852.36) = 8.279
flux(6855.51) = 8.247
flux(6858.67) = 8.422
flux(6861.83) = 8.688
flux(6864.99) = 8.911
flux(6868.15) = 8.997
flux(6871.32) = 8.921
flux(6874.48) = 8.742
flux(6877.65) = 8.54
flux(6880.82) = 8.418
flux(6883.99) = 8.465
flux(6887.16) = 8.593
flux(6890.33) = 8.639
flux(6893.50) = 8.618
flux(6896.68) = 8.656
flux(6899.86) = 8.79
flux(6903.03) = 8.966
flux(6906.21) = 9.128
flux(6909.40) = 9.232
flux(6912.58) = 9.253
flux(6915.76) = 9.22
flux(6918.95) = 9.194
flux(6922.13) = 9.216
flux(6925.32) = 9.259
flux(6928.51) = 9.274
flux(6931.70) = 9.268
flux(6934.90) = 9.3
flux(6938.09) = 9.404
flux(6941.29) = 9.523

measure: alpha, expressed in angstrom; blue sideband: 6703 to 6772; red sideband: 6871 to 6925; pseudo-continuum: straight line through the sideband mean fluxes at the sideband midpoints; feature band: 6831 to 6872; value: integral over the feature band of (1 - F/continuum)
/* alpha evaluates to 1.2 angstrom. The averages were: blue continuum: 9.03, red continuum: 8.87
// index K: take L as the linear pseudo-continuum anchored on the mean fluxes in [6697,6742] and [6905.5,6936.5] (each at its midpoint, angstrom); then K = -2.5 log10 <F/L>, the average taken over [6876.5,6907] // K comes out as 0.07 mag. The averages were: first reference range 9.23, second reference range 9.24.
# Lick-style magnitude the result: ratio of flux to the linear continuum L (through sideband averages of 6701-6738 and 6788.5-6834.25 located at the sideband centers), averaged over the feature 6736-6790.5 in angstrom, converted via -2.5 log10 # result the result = 0.02 mag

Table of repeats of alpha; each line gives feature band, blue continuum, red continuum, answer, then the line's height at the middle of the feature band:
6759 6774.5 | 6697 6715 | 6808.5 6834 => 0.6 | 9.14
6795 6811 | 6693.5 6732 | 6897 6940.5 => 0.3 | 9.21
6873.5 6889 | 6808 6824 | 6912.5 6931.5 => 1.0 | 9.14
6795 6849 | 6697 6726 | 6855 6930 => 0.6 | 9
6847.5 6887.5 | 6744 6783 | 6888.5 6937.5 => 1.9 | 9.02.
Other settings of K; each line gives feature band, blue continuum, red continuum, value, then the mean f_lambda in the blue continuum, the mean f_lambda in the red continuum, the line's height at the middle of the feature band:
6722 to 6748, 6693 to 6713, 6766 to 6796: 0.01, 9.47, 8.96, 9.26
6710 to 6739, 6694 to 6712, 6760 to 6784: 0.02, 9.48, 8.91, 9.3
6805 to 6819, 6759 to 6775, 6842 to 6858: -0.04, 8.81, 8.5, 8.64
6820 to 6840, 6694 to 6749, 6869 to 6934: 0.03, 9.22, 8.92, 9.04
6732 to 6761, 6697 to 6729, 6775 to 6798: 0.01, 9.21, 9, 9.11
